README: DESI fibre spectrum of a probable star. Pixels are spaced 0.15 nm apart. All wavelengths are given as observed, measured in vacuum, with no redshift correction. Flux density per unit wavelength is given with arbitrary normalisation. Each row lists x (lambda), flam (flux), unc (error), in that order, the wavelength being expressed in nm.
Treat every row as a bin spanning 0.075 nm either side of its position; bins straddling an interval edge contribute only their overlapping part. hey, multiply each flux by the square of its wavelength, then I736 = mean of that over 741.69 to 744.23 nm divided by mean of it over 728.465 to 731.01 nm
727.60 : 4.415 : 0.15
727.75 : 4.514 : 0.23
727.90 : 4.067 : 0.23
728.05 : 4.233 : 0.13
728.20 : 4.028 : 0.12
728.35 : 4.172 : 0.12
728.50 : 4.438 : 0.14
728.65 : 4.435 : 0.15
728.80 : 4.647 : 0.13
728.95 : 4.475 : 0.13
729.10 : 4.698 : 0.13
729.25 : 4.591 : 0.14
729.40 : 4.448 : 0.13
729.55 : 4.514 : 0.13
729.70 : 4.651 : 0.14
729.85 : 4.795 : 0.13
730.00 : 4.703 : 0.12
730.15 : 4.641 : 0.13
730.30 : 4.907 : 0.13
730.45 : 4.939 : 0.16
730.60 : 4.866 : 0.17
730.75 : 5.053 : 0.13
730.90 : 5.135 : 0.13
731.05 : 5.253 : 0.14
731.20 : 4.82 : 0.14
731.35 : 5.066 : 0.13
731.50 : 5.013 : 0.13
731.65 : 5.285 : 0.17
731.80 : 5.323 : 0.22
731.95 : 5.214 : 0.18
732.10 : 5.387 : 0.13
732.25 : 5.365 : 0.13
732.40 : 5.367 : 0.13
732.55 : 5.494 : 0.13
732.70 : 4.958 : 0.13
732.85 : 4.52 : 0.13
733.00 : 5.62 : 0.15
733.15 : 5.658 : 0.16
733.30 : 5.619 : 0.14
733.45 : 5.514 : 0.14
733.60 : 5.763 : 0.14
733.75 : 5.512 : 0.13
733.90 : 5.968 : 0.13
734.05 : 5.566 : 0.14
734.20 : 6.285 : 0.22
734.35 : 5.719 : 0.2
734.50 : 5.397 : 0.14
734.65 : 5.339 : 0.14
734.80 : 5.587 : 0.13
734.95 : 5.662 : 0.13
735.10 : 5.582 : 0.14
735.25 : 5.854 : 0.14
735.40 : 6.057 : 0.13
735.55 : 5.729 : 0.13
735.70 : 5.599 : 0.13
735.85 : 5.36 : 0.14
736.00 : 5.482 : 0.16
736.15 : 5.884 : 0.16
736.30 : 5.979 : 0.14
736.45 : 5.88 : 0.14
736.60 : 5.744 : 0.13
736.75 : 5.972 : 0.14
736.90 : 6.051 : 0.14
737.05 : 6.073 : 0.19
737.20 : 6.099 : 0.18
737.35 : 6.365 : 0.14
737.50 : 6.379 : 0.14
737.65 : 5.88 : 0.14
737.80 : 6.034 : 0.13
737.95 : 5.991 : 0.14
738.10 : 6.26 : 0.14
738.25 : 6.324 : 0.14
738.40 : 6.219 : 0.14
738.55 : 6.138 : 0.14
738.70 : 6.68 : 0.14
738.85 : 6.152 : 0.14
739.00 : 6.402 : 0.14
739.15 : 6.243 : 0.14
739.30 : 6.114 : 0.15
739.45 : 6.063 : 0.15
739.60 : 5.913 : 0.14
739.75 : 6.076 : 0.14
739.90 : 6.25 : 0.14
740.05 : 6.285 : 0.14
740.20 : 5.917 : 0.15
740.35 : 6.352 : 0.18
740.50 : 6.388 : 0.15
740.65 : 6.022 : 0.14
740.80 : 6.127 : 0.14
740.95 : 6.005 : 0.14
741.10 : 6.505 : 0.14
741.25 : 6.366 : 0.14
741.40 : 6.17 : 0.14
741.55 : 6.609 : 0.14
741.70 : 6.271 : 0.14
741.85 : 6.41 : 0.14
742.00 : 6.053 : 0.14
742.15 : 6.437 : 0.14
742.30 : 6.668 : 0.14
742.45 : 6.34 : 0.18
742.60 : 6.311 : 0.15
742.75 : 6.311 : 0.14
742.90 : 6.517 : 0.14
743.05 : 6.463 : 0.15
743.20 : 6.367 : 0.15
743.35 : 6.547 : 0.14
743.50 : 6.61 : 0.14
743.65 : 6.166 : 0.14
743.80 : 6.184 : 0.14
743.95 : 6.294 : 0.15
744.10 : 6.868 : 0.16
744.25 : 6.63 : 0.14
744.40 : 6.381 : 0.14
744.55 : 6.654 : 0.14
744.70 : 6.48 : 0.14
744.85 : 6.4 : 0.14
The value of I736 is 1.41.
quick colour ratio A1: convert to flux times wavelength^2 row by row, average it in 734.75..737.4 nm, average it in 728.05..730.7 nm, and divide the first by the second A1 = 1.3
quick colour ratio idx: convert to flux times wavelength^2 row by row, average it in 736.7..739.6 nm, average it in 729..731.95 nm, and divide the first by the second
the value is 1.3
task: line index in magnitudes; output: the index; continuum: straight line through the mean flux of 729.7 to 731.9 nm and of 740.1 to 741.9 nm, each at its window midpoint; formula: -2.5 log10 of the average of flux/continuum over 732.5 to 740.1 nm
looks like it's -0.04 mag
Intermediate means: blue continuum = 4.98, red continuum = 6.26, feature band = 5.87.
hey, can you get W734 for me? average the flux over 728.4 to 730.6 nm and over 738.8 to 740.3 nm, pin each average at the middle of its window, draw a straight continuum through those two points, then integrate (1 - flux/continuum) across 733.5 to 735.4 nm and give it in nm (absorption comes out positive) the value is -0.11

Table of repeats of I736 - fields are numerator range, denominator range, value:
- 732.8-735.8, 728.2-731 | 1.22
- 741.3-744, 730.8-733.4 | 1.25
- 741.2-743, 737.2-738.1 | 1.05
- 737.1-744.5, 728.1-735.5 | 1.25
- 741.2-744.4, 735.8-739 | 1.07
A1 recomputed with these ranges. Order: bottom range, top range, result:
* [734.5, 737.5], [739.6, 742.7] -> 1.09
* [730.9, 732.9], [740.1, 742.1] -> 1.24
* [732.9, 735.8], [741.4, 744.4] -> 1.16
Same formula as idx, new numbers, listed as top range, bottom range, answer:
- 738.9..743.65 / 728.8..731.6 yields 1.35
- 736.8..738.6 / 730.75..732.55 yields 1.20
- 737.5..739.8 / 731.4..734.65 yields 1.15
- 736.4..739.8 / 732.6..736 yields 1.11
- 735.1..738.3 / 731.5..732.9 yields 1.15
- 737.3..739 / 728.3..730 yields 1.40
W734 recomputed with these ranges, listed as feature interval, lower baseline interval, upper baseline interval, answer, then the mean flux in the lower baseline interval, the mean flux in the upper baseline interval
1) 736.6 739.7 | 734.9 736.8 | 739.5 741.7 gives -0.09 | 5.75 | 6.21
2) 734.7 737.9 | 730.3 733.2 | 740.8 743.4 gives -0.10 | 5.16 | 6.36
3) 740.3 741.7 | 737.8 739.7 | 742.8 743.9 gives 0.00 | 6.2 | 6.4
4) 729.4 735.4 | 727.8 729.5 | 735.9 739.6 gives -0.22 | 4.39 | 6.09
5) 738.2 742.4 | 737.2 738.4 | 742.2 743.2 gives 0.03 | 6.17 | 6.43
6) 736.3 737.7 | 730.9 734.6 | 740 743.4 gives -0.05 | 5.4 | 6.32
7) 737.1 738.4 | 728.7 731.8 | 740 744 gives -0.09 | 4.83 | 6.32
